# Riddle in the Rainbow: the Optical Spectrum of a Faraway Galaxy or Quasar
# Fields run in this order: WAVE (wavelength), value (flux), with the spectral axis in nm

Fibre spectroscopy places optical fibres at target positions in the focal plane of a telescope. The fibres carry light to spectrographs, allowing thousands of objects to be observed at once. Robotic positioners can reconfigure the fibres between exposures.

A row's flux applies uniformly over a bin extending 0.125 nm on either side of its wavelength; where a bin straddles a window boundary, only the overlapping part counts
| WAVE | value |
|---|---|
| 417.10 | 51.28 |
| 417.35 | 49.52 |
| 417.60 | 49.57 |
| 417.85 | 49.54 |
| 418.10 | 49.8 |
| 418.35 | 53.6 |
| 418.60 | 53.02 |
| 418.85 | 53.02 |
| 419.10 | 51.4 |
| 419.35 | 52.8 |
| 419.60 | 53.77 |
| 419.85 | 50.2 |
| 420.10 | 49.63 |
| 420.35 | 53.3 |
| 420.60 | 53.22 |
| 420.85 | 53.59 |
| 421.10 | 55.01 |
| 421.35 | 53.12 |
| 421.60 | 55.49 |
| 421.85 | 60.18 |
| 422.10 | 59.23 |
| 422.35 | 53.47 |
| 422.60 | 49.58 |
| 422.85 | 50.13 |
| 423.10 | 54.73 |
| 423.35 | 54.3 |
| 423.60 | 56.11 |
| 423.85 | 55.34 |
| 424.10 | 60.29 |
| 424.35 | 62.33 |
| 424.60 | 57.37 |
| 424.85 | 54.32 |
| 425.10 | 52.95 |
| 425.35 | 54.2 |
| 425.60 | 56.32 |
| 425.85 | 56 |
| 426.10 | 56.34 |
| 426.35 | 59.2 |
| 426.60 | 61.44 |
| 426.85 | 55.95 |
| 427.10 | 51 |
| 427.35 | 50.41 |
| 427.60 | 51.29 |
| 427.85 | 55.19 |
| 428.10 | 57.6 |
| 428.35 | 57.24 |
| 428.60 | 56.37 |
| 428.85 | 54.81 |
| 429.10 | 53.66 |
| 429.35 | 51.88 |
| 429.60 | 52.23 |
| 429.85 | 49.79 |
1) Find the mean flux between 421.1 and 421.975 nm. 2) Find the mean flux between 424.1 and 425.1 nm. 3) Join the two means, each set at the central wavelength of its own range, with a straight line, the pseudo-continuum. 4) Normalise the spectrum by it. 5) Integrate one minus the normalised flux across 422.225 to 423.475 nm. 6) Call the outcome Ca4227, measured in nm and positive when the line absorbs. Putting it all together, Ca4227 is 0.10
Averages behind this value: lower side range 56.1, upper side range 57.7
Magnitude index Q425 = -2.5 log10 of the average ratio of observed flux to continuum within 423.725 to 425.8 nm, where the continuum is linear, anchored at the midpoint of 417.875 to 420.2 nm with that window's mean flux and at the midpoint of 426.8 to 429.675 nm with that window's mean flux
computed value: -0.069 mag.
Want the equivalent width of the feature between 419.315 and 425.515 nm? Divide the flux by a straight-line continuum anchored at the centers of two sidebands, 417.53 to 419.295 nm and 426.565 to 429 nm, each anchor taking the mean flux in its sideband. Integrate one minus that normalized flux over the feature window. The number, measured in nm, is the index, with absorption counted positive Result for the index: -0.19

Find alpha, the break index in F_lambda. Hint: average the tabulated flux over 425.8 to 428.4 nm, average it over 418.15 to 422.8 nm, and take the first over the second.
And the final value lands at 1.0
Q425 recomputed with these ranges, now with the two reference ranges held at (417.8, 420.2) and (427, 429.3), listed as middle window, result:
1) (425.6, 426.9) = -0.080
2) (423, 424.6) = -0.083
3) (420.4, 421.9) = -0.049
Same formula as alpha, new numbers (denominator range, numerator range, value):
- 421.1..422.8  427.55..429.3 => 1.00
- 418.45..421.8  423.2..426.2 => 1.06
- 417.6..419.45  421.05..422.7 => 1.07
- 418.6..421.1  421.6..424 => 1.05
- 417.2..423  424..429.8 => 1.05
